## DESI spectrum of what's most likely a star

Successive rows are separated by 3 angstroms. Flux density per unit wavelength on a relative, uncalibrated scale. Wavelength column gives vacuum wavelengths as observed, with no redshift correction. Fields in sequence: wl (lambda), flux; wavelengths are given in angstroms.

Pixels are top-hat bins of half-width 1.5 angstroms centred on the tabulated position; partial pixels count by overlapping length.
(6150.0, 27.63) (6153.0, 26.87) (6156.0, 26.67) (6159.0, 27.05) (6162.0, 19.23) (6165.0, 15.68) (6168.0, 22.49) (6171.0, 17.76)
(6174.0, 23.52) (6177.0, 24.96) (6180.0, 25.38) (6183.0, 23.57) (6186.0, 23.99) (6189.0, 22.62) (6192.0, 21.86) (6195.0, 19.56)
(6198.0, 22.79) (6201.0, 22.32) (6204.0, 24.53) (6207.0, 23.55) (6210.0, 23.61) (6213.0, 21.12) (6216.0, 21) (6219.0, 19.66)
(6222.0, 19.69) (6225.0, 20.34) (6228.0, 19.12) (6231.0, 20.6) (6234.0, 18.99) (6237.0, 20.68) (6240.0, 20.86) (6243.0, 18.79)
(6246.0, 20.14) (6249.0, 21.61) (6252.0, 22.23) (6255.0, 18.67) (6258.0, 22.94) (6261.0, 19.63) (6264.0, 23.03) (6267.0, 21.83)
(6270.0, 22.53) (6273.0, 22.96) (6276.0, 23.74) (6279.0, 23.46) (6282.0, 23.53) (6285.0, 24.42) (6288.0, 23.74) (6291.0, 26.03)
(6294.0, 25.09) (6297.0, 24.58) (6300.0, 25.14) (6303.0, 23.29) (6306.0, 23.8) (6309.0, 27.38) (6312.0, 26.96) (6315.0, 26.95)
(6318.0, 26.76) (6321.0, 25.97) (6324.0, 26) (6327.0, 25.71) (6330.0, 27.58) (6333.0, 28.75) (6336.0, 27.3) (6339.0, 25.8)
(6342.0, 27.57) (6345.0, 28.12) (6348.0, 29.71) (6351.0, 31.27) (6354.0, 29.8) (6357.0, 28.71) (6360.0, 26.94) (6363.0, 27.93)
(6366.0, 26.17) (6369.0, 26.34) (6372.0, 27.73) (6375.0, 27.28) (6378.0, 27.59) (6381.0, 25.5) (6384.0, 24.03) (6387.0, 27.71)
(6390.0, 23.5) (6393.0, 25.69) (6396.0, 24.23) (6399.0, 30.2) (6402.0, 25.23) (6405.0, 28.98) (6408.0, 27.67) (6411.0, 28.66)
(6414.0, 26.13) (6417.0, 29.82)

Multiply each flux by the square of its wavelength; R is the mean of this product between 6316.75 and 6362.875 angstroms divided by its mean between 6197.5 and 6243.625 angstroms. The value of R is 1.4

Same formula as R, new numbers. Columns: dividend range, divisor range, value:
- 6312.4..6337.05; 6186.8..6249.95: 1.32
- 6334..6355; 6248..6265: 1.38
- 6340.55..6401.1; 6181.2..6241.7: 1.33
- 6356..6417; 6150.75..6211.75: 1.25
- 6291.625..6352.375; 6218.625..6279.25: 1.30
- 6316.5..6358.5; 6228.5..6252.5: 1.41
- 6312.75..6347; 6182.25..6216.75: 1.25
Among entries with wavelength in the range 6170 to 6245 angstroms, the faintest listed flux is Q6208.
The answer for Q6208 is 17.76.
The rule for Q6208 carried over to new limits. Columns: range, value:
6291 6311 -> 23.29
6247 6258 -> 18.67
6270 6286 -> 22.53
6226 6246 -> 18.79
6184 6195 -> 19.56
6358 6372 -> 26.17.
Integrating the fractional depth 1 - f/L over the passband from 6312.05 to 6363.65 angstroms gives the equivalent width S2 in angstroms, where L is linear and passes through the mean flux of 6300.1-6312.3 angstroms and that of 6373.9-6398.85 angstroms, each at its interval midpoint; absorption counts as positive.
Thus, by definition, -4.47 angstroms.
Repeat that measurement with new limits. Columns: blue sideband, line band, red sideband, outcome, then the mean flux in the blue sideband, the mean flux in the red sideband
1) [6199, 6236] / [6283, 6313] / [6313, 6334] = 0.54 angstroms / 21.2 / 26.8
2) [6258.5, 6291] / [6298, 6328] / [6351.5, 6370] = -0.70 angstroms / 23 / 27.9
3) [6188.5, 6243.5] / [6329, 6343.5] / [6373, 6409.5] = -1.51 angstroms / 21.2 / 26.5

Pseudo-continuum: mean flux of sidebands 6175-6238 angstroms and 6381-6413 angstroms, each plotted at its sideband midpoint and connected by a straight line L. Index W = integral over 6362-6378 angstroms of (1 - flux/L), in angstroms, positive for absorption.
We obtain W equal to -0.8 angstroms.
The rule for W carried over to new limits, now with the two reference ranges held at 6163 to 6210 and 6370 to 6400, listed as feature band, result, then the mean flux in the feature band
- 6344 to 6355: -1.8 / 29.8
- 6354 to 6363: -0.8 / 28.2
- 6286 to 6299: -0.2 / 24.9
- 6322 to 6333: -0.7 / 26.7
